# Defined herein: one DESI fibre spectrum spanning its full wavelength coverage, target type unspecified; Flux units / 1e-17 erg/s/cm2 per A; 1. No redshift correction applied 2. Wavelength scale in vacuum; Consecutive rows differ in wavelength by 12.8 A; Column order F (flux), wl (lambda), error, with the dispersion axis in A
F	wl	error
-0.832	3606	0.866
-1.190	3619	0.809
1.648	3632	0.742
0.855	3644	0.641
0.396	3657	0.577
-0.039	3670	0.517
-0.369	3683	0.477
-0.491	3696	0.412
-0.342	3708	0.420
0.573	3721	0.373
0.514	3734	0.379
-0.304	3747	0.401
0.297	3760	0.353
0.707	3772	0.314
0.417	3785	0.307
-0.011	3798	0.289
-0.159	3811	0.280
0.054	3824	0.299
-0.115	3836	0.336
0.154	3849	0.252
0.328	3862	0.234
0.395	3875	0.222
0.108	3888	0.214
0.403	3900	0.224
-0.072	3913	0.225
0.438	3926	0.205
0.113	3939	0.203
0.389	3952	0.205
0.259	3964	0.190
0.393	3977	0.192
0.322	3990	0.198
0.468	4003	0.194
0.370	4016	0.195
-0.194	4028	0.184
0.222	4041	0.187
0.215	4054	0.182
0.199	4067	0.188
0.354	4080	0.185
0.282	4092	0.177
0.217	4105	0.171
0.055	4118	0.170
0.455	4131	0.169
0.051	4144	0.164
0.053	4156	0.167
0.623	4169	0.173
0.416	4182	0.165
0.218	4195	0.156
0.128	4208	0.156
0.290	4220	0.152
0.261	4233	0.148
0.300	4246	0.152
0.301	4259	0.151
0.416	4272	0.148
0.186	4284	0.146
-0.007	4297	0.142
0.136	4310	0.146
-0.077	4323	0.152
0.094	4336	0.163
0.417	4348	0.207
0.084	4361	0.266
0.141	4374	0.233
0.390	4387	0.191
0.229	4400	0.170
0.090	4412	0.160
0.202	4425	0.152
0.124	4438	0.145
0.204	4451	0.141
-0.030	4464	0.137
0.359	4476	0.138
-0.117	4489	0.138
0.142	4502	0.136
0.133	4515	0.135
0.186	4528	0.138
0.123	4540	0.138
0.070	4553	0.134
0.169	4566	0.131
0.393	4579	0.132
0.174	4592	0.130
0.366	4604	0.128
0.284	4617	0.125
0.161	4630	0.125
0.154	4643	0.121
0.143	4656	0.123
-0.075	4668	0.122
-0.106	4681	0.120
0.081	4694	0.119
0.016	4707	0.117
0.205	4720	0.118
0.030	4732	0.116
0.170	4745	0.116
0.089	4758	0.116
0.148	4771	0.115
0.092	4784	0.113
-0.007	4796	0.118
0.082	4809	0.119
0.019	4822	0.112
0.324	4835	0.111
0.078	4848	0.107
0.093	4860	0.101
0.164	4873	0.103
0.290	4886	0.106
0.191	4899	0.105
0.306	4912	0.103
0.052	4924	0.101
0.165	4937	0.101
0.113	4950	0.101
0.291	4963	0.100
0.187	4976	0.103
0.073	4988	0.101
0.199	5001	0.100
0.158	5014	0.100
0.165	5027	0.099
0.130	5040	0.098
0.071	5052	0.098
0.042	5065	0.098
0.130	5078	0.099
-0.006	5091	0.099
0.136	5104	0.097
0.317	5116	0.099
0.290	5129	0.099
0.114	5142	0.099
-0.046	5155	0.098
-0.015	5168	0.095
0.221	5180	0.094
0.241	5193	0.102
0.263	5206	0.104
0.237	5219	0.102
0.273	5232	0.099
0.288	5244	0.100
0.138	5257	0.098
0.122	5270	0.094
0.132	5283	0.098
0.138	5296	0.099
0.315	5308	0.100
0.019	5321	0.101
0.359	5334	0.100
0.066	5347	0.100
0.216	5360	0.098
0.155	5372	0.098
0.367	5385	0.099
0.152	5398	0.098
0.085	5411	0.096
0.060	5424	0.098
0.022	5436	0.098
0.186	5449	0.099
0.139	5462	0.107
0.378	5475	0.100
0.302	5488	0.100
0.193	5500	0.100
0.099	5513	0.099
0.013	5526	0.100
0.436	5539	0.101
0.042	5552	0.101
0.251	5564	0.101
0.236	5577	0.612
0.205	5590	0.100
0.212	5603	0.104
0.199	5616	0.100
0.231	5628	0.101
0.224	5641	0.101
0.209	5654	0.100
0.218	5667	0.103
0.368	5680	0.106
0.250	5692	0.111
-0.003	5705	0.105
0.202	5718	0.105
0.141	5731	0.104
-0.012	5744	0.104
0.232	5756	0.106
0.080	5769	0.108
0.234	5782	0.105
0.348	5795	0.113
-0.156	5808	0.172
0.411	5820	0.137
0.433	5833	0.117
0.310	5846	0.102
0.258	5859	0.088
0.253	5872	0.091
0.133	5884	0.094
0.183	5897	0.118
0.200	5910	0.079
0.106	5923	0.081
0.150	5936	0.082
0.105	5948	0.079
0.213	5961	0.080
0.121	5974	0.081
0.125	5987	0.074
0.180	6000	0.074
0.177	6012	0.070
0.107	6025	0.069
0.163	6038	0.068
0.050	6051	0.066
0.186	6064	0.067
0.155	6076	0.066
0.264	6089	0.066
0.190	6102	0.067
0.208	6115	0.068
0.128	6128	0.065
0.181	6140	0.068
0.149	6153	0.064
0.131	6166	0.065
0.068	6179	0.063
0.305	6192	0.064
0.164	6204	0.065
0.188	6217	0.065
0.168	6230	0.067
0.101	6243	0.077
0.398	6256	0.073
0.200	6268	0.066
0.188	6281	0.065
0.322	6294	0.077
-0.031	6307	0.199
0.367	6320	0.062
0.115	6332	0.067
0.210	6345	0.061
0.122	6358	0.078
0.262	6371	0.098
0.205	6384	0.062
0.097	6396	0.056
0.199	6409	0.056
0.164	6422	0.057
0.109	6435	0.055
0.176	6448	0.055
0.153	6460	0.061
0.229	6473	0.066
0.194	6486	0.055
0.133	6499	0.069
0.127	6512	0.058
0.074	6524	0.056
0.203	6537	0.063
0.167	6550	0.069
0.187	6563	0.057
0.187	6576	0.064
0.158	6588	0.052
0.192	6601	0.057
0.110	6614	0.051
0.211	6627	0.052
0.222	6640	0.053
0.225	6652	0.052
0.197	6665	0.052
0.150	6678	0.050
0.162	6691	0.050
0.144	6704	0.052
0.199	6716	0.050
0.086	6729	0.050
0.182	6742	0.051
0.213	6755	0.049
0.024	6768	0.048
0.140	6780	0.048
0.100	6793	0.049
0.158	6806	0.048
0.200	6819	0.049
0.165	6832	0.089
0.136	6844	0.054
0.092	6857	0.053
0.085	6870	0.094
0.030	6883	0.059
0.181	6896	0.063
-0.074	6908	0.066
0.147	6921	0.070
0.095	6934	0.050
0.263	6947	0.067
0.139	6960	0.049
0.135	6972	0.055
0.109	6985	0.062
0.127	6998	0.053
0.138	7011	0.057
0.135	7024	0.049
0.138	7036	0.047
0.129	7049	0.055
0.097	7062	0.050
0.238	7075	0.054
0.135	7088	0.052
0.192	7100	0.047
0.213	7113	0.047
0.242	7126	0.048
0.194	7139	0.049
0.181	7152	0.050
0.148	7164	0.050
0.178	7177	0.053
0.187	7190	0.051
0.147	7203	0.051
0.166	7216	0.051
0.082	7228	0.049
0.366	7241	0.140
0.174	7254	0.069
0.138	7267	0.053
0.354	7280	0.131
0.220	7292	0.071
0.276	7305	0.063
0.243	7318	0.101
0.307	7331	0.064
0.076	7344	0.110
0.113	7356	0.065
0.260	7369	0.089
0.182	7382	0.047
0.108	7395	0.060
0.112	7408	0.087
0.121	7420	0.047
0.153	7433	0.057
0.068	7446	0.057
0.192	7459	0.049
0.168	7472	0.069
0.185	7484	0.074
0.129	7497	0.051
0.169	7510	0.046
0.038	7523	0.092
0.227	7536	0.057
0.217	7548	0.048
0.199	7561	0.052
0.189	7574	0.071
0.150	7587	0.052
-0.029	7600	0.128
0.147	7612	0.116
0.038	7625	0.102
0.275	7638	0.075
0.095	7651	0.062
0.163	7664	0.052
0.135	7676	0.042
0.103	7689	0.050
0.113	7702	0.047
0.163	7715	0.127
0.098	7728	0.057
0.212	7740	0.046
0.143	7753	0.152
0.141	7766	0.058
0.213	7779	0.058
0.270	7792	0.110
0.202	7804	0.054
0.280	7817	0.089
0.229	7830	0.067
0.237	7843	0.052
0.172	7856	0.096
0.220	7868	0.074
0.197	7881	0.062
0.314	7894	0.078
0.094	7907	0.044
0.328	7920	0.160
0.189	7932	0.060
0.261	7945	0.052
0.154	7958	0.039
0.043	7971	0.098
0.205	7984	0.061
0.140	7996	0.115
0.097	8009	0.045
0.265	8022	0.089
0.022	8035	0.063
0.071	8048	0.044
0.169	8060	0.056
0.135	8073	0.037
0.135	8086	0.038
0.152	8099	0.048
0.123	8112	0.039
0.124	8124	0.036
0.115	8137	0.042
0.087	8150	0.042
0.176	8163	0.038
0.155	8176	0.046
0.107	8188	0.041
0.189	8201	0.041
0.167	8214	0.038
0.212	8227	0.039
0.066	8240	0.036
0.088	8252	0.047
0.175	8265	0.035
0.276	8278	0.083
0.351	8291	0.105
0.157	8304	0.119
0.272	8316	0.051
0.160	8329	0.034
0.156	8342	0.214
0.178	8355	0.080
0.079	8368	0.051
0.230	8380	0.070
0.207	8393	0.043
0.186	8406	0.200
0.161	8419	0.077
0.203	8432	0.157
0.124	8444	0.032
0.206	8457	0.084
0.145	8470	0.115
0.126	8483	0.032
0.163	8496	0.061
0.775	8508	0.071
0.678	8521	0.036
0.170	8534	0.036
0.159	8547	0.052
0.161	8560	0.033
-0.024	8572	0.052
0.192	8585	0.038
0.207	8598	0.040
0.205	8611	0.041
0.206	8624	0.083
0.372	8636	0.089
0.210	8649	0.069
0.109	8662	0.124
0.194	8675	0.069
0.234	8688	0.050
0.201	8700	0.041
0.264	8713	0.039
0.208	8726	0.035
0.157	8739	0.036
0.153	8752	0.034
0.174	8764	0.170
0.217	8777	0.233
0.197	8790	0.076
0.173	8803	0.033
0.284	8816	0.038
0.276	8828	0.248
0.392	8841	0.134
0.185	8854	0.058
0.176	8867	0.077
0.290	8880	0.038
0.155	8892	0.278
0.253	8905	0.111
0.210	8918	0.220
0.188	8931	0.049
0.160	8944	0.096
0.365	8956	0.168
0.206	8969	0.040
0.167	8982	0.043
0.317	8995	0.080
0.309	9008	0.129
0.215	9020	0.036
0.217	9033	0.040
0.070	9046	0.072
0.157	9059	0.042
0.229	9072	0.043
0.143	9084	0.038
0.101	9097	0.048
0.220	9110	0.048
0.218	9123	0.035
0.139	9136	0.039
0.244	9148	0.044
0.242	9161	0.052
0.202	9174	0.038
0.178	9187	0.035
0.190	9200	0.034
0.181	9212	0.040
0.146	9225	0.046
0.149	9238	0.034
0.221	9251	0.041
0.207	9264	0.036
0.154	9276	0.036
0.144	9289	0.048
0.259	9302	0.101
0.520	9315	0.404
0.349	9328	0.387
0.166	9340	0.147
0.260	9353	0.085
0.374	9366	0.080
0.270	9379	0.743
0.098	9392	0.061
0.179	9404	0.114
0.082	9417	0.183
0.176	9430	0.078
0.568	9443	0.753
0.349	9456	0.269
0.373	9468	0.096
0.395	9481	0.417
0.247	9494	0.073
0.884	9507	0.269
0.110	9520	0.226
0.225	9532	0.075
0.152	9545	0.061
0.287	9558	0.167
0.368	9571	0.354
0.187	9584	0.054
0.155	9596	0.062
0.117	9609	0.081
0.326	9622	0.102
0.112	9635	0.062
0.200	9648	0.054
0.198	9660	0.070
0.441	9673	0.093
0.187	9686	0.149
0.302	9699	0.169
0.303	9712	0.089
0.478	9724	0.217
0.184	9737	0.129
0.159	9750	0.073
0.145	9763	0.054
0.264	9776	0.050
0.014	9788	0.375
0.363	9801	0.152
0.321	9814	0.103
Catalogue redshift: 1.28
